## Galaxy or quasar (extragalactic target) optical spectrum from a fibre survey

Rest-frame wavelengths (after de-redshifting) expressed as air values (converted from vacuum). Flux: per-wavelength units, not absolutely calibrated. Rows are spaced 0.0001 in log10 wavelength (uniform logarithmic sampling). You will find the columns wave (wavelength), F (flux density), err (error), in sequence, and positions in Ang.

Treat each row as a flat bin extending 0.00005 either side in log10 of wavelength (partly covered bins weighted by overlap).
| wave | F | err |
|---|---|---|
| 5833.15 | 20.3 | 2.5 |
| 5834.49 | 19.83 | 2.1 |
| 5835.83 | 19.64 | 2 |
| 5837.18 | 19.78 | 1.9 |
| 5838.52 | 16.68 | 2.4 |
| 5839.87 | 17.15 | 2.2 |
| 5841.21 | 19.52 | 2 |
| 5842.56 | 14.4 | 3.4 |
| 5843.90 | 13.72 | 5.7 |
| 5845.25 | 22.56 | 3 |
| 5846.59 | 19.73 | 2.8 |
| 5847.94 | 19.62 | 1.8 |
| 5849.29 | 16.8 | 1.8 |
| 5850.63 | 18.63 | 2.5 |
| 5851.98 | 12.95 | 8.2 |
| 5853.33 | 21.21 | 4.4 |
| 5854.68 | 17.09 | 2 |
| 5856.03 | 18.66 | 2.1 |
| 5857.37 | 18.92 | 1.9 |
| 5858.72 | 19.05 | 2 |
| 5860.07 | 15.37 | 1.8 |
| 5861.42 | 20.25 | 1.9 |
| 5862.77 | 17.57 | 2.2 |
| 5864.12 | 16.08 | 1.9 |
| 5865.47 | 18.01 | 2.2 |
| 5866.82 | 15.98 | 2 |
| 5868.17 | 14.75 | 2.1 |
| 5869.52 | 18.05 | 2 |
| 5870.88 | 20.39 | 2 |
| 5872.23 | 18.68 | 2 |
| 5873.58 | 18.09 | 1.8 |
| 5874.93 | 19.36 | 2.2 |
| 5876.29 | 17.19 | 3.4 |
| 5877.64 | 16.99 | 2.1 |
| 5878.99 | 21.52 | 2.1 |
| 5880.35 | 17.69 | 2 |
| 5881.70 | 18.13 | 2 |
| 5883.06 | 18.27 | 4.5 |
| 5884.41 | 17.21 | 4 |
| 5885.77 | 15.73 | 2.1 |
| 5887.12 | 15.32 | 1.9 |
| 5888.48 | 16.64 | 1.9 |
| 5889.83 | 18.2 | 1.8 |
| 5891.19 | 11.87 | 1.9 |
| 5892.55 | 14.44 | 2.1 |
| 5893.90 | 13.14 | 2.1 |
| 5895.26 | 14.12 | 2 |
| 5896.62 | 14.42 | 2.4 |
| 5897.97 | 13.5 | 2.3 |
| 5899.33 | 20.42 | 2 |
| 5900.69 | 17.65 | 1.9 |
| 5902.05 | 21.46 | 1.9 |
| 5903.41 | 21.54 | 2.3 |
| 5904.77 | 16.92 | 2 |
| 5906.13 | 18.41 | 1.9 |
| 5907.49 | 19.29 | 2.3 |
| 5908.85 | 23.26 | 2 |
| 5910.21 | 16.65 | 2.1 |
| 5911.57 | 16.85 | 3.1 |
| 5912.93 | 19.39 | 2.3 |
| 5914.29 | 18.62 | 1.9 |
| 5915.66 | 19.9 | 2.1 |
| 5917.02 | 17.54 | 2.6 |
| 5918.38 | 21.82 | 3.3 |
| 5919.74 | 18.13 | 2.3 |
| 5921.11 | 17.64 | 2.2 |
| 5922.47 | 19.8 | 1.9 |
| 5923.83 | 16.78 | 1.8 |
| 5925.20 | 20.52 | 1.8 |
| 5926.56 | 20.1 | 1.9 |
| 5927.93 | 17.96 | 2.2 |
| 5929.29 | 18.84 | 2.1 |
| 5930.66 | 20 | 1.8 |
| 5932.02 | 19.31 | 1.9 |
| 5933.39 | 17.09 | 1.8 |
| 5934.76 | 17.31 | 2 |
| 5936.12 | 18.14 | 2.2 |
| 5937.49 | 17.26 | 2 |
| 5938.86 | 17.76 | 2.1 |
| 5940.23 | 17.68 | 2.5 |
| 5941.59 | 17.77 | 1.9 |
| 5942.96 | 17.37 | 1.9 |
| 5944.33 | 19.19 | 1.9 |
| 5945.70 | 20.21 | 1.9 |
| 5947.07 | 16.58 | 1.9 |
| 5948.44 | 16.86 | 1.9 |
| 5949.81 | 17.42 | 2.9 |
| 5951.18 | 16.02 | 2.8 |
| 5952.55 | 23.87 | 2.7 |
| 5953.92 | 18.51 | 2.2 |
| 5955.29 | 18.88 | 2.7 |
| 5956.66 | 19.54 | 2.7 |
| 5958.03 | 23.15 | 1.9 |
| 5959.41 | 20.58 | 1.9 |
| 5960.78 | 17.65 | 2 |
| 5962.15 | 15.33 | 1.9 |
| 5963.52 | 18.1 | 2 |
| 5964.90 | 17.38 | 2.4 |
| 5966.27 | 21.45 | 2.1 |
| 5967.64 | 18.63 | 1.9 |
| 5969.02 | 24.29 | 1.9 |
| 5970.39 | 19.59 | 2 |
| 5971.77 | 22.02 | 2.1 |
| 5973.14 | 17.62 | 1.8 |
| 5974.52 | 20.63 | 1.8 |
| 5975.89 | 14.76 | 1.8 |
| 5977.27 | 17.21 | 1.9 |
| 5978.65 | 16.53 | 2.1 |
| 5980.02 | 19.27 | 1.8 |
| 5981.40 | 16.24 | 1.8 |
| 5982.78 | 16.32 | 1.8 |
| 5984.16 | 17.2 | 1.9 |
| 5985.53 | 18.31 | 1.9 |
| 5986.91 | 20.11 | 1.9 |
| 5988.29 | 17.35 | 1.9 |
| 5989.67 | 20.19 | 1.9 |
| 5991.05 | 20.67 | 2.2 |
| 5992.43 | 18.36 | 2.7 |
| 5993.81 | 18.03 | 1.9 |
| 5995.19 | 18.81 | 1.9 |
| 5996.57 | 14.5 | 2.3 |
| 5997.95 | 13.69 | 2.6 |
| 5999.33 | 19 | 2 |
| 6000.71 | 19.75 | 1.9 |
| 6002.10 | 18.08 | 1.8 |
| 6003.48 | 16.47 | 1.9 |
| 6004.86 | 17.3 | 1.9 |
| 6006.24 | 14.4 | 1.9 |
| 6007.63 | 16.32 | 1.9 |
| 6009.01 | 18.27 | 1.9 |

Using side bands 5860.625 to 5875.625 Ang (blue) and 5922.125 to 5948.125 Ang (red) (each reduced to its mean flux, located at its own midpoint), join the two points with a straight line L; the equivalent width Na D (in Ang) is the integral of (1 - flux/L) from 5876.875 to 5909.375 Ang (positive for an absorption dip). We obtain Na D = 1.4 Ang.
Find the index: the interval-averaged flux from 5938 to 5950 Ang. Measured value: 17.9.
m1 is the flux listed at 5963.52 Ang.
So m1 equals 18.1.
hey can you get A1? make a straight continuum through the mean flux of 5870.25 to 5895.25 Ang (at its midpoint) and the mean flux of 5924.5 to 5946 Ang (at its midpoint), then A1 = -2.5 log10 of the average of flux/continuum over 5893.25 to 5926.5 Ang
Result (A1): -0.03 mag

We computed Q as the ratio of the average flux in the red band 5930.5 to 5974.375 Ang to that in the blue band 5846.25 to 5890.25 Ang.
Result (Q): 1.06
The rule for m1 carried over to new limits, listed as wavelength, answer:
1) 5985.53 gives 18.31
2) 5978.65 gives 16.53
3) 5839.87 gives 17.15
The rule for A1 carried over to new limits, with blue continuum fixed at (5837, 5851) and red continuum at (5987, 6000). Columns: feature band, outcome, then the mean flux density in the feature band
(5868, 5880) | -0.03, 18.5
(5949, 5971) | -0.08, 19.4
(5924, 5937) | -0.04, 18.7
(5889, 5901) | 0.18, 15.3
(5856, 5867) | 0.01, 17.8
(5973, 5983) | 0.04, 17.3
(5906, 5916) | -0.06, 19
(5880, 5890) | 0.06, 17.1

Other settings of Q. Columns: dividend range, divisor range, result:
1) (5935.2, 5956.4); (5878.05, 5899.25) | 1.13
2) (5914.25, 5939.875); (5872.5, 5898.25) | 1.13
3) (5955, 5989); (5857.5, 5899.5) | 1.10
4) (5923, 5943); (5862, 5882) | 1.02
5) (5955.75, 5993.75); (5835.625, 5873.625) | 1.05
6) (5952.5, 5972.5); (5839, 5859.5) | 1.10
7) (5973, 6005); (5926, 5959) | 0.95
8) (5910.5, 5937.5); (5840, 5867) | 1.05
